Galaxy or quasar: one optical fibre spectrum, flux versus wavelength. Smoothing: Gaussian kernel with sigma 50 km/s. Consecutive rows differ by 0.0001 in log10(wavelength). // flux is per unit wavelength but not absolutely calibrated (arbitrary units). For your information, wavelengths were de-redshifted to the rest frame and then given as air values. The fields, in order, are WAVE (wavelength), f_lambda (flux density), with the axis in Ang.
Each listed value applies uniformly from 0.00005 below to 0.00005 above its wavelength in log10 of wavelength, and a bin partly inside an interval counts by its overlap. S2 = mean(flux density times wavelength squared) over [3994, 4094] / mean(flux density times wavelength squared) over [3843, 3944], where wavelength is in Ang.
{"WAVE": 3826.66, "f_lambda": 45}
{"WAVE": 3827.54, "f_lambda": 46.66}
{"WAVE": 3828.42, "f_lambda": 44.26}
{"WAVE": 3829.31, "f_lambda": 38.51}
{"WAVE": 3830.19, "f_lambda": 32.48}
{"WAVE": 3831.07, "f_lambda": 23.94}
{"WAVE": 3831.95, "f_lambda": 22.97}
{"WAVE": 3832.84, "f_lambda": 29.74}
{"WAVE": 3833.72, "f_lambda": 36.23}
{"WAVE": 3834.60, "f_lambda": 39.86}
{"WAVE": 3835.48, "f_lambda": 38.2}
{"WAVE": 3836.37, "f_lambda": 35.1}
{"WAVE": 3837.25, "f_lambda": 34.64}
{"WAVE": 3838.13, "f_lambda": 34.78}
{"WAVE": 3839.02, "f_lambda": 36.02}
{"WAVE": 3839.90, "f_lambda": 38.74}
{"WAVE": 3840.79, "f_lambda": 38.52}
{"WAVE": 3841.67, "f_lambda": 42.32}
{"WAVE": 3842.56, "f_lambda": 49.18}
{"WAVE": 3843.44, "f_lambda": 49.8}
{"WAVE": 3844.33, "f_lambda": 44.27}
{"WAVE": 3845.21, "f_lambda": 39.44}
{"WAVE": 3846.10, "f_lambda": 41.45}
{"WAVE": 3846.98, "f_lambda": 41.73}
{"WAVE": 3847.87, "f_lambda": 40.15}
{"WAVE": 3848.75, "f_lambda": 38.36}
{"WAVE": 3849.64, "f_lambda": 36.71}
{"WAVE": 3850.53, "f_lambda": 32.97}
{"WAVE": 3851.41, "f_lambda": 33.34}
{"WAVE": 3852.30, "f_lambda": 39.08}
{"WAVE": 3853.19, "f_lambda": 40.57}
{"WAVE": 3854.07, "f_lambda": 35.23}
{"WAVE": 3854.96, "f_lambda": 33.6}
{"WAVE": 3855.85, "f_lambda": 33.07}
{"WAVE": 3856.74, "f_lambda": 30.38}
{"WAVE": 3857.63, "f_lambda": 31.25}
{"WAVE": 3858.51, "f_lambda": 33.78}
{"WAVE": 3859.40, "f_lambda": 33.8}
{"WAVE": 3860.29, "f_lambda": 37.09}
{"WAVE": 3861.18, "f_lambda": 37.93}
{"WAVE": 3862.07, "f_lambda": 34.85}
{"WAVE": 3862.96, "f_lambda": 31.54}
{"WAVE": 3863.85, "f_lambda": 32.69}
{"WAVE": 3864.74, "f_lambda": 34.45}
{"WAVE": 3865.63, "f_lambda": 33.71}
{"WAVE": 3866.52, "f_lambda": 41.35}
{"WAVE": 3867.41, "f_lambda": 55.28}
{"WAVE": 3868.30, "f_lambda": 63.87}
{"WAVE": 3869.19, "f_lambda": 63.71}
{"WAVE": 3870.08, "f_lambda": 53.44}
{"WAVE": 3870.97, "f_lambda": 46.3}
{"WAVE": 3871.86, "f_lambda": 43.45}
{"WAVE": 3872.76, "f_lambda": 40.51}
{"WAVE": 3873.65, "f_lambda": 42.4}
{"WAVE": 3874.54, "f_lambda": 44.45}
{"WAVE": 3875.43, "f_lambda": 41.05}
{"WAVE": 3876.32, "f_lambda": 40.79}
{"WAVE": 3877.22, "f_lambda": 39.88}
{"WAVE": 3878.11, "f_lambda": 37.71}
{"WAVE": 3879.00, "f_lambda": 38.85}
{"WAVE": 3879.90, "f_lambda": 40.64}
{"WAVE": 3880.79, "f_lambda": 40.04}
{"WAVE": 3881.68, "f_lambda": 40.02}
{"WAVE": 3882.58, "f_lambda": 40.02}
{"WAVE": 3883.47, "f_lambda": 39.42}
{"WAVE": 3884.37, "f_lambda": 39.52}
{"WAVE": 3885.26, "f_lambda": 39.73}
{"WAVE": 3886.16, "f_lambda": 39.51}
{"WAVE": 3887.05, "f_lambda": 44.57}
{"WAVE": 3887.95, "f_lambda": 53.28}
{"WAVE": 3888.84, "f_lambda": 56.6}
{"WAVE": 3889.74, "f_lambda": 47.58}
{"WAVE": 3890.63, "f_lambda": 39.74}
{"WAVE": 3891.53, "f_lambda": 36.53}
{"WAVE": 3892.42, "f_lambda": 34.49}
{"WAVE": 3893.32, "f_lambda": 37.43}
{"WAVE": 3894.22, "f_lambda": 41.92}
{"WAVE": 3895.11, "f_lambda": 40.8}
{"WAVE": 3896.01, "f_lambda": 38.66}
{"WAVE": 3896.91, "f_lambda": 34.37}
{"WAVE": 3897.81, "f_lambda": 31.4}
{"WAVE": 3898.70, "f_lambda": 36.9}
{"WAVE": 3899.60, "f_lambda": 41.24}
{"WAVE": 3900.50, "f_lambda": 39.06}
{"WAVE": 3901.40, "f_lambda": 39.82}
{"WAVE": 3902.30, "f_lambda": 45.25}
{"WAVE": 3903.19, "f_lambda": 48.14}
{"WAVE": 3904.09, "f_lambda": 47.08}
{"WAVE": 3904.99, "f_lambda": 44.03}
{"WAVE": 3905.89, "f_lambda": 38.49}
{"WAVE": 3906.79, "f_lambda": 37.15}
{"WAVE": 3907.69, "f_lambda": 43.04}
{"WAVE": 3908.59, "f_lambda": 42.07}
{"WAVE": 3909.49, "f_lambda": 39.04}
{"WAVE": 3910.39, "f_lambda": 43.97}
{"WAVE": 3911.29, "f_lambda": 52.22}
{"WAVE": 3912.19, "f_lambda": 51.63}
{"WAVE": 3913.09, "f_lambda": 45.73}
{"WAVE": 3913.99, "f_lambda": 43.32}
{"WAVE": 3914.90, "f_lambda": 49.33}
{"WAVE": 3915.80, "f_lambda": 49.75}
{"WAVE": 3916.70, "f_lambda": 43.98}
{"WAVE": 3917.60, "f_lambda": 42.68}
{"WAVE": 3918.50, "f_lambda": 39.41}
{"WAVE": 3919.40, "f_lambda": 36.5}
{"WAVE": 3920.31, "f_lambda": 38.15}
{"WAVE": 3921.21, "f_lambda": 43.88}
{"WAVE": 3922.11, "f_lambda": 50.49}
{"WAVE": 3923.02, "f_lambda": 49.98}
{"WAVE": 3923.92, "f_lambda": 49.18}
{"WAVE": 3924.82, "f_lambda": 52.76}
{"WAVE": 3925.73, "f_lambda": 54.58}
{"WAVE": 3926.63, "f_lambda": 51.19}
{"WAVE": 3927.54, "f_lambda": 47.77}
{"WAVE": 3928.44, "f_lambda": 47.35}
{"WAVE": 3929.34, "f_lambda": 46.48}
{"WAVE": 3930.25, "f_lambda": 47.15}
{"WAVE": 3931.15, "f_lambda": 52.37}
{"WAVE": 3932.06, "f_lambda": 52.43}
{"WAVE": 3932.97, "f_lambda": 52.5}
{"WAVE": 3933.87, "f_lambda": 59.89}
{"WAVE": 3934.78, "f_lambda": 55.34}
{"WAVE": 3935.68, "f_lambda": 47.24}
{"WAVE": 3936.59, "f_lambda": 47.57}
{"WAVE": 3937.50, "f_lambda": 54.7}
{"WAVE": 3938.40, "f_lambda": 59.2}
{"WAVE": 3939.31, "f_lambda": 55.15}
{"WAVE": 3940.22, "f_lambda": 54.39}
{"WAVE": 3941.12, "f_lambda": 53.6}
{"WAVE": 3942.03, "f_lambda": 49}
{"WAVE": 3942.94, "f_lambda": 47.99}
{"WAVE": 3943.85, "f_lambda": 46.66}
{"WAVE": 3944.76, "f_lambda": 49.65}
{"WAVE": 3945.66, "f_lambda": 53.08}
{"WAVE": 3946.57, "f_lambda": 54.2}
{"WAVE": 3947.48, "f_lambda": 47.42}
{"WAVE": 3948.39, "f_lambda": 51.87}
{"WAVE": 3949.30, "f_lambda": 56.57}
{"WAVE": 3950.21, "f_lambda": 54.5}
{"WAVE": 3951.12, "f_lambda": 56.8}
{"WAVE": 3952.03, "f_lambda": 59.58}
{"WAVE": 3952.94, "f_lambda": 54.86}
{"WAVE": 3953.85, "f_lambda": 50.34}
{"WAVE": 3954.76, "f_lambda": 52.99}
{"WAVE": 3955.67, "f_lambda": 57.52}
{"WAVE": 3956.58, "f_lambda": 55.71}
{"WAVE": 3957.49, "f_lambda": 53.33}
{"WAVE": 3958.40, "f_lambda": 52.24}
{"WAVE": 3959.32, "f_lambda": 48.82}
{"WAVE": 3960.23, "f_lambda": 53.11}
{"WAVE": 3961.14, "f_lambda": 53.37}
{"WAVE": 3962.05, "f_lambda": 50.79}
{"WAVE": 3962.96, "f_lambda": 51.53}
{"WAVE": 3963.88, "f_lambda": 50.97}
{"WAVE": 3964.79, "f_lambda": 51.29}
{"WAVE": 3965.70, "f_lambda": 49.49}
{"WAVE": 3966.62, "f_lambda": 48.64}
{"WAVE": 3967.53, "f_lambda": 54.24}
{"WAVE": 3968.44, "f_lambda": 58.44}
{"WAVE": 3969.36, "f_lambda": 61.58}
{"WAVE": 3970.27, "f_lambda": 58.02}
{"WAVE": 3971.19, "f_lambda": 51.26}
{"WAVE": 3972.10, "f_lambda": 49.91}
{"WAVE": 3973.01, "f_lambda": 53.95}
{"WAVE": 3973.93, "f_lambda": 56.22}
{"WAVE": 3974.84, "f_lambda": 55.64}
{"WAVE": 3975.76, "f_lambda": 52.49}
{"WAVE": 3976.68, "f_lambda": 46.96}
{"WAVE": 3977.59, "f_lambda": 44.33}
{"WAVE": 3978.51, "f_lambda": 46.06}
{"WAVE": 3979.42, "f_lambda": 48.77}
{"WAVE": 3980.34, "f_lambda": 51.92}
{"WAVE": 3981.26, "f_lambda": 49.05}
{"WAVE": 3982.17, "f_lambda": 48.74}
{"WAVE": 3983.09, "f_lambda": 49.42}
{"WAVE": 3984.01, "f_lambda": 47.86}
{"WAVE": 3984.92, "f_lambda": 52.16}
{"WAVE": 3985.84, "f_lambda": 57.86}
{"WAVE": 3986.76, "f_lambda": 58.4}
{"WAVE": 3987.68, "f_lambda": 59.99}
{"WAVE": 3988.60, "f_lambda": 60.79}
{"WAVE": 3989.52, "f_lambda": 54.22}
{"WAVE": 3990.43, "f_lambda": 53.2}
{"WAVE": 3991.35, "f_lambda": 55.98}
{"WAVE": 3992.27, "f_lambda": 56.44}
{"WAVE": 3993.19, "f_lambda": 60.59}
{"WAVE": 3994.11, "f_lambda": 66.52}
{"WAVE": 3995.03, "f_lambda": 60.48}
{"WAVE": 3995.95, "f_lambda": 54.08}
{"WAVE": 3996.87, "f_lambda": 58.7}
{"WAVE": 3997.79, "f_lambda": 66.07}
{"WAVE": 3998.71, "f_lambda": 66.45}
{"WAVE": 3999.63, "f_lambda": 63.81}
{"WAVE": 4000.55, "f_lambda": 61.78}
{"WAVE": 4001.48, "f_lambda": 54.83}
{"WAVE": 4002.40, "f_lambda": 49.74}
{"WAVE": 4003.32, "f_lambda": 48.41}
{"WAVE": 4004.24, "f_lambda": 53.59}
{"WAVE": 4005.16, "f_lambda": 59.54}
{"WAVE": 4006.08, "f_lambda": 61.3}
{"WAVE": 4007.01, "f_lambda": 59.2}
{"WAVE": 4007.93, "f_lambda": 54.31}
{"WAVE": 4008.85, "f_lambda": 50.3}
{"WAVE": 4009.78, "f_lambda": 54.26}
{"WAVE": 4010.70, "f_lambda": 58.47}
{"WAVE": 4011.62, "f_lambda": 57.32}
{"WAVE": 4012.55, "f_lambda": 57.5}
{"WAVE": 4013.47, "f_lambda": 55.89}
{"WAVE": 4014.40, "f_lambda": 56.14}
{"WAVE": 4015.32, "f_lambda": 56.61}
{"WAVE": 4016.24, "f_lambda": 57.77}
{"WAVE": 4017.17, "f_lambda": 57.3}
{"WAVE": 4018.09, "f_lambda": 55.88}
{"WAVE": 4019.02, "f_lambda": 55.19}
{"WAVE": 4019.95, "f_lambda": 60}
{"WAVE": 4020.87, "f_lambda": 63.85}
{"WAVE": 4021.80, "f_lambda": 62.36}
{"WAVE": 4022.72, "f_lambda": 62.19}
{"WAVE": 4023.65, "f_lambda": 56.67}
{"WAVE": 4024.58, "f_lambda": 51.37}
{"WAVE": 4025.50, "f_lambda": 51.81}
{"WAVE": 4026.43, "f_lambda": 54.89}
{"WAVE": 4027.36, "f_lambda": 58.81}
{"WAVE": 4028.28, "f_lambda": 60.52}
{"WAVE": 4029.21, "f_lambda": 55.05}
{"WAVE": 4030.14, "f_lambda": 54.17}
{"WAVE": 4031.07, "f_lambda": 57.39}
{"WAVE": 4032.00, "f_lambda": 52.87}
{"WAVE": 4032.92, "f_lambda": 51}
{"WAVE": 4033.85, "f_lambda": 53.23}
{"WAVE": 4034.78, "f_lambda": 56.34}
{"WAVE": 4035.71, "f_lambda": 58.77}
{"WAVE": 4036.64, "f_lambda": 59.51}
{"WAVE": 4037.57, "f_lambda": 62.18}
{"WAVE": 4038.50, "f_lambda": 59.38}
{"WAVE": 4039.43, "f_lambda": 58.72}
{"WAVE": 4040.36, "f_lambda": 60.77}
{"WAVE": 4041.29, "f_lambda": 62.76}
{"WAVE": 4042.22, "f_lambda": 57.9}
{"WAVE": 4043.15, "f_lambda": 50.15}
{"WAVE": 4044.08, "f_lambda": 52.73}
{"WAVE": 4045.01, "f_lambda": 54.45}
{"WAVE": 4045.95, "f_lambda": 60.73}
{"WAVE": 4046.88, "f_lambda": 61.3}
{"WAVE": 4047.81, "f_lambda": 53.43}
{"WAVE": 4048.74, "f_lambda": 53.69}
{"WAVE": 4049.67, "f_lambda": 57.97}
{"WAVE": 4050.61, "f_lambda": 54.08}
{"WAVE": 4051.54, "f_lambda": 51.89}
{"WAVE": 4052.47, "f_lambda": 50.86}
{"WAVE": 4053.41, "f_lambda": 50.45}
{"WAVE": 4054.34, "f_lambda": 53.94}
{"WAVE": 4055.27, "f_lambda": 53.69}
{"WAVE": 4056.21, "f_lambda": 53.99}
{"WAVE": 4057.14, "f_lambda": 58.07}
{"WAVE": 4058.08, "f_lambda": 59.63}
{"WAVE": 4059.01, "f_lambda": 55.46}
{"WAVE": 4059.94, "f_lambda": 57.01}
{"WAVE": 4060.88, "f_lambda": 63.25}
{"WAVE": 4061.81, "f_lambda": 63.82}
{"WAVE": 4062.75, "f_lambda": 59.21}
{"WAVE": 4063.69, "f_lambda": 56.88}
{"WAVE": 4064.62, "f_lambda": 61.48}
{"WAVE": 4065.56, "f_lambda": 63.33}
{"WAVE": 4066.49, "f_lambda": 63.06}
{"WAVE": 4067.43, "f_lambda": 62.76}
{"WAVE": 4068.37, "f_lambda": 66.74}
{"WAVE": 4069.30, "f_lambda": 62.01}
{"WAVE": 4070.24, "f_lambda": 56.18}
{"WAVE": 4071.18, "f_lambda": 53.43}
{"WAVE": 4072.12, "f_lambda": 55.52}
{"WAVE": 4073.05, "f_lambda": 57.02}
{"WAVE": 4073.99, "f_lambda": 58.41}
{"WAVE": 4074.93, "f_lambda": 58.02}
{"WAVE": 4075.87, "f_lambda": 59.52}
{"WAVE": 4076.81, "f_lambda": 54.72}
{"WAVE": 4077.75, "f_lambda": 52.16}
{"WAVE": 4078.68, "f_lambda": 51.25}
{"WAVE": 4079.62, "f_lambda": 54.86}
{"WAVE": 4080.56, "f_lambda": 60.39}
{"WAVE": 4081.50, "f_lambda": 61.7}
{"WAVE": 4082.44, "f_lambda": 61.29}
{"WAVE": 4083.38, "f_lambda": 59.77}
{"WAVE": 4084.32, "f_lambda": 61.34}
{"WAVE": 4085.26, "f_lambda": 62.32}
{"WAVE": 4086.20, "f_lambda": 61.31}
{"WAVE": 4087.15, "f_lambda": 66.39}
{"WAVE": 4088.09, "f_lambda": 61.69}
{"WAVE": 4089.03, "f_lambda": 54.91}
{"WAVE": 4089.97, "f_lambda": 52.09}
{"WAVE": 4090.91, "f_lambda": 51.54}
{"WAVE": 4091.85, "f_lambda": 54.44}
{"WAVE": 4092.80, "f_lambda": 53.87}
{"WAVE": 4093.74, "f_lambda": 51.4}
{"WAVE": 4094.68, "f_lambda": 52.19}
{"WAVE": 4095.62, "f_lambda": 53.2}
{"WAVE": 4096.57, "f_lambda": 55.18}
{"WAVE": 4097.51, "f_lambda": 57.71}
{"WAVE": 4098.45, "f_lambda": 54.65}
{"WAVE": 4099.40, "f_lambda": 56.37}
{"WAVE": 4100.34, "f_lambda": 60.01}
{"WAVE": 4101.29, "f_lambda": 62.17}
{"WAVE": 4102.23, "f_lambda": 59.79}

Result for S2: 1.42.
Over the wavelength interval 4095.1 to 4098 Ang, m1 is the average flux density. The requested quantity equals 55.4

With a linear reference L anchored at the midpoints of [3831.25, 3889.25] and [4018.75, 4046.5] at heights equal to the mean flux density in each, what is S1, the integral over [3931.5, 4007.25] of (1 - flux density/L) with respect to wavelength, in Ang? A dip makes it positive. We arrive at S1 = -4.9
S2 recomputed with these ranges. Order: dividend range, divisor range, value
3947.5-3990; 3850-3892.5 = 1.37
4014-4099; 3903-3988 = 1.20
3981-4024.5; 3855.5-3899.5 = 1.50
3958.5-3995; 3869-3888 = 1.32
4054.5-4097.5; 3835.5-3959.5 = 1.42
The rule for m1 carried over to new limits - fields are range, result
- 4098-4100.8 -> 57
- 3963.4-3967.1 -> 50.1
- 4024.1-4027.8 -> 54.2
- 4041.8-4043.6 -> 54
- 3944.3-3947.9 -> 51.2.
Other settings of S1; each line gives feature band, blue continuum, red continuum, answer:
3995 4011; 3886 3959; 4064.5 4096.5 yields -1.41 Ang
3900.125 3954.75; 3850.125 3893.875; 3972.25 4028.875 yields -1.70 Ang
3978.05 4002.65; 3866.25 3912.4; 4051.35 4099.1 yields -2.55 Ang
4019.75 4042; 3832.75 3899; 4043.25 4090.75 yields -1.29 Ang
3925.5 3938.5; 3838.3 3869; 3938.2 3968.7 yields -0.44 Ang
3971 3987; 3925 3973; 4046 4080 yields 0.82 Ang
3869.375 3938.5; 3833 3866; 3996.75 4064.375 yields -2.22 Ang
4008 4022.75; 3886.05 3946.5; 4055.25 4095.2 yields -1.02 Ang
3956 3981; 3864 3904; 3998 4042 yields -0.27 Ang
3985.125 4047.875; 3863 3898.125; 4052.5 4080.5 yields -4.60 Ang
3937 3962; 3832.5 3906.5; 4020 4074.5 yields -2.72 Ang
